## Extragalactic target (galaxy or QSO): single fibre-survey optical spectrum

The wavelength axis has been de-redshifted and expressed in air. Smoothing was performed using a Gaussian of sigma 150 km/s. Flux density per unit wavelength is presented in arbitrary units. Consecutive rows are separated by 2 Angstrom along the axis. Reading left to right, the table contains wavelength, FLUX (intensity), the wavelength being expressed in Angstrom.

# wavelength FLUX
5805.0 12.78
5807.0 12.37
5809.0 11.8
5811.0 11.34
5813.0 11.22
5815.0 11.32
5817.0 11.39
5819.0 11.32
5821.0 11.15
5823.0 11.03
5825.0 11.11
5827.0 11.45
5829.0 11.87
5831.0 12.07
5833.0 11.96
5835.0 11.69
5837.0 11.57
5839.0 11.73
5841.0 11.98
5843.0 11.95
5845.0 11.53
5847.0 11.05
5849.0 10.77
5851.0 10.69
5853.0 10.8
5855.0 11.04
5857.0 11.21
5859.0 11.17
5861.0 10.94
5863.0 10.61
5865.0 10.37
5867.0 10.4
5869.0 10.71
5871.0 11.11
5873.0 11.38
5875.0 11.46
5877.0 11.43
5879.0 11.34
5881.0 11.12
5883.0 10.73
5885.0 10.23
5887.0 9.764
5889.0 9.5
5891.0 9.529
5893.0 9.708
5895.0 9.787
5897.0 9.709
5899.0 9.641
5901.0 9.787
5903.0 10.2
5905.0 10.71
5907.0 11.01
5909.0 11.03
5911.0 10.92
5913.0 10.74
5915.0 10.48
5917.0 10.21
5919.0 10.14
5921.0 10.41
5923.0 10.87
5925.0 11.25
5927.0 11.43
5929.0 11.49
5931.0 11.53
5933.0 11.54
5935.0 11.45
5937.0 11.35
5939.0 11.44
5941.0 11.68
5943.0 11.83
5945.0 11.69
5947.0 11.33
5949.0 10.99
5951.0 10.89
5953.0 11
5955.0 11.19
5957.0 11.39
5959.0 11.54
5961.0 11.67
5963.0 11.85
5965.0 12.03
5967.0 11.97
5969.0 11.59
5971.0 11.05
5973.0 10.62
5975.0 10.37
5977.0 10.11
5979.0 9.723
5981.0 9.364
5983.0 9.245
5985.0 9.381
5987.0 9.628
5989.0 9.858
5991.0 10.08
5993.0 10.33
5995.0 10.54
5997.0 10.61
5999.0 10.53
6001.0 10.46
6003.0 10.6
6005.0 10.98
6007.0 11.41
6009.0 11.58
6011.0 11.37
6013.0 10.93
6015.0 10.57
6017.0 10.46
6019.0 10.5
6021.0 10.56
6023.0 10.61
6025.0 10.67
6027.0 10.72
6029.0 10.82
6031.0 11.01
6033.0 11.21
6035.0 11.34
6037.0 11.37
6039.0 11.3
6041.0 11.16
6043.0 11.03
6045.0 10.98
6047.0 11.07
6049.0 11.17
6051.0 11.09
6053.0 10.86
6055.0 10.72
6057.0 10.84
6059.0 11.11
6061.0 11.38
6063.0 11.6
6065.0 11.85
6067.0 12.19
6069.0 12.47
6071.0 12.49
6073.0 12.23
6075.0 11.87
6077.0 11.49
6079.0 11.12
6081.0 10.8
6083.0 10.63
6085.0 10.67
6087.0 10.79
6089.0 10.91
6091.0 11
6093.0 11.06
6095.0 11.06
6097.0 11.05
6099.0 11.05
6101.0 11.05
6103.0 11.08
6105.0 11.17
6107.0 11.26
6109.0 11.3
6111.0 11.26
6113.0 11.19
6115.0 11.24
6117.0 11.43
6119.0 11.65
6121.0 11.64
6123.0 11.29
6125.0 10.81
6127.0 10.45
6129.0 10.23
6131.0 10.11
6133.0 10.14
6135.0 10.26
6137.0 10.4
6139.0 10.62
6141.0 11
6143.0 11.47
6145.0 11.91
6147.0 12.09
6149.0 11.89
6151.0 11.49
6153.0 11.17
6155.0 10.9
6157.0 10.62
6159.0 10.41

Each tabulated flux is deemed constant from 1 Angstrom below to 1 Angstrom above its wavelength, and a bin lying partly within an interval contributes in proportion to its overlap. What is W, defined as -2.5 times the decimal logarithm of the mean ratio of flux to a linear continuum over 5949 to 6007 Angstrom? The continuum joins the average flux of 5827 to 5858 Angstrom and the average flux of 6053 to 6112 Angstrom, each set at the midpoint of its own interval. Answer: 0.07 mag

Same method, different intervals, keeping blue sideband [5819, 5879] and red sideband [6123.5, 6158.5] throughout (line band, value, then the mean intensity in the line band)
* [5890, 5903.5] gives 0.15 mag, 9.75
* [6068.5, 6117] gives -0.03 mag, 11.3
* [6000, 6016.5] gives 0.01 mag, 11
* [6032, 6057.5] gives -0.01 mag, 11.1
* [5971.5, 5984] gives 0.12 mag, 9.95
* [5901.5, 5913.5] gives 0.05 mag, 10.7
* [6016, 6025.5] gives 0.05 mag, 10.6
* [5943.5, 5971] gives -0.03 mag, 11.5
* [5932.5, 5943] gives -0.04 mag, 11.5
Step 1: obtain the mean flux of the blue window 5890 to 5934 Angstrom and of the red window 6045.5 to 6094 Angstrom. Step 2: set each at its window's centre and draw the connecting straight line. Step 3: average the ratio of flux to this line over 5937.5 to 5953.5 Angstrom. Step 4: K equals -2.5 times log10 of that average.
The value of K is -0.06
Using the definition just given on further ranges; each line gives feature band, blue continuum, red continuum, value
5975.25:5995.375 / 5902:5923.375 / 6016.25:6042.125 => 0.10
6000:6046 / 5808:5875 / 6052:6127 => 0.03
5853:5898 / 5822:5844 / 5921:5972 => 0.10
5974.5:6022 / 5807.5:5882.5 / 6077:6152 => 0.08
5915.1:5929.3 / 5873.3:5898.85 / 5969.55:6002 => -0.05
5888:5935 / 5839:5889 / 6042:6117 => 0.05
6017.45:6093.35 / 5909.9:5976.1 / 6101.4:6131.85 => 0.00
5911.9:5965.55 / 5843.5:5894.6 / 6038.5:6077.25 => -0.02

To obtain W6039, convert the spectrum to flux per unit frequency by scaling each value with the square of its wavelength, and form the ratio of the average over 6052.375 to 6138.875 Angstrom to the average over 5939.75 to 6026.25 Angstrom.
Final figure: 1.1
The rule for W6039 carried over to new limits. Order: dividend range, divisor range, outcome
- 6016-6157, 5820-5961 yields 1.08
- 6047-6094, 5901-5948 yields 1.07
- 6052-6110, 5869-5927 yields 1.14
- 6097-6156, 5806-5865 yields 1.08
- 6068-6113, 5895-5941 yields 1.11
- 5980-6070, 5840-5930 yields 1.06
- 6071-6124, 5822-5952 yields 1.10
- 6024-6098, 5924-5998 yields 1.06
